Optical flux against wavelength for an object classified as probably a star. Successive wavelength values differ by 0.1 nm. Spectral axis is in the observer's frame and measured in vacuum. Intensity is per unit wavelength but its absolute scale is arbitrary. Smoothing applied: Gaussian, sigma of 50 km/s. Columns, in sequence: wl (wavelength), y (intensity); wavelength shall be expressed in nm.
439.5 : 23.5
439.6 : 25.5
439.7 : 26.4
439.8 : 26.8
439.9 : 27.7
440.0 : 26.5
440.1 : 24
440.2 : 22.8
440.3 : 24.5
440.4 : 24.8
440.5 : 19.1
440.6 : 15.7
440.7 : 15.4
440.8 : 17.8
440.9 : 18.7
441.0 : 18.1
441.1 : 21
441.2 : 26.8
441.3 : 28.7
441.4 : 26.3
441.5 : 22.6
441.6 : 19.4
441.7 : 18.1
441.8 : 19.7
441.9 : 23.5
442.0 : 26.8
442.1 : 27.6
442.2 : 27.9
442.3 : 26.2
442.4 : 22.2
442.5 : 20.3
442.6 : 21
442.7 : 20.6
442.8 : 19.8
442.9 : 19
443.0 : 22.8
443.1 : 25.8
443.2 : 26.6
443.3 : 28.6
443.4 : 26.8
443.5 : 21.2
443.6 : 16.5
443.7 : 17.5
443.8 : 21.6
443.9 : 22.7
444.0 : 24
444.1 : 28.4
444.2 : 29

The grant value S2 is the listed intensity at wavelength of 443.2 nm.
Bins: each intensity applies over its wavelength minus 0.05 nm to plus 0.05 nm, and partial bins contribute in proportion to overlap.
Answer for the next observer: 26.6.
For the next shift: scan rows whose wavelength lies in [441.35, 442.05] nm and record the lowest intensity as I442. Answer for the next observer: 18.1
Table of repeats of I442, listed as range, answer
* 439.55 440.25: 22.8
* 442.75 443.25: 19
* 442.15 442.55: 20.3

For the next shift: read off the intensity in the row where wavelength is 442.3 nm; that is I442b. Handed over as 26.2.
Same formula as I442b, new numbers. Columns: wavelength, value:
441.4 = 26.3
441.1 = 21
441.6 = 19.4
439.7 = 26.4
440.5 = 19.1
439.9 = 27.7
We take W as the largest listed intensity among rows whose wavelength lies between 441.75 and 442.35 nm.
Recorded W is 27.9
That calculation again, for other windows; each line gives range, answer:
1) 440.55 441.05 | 18.7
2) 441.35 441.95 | 26.3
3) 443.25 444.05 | 28.6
